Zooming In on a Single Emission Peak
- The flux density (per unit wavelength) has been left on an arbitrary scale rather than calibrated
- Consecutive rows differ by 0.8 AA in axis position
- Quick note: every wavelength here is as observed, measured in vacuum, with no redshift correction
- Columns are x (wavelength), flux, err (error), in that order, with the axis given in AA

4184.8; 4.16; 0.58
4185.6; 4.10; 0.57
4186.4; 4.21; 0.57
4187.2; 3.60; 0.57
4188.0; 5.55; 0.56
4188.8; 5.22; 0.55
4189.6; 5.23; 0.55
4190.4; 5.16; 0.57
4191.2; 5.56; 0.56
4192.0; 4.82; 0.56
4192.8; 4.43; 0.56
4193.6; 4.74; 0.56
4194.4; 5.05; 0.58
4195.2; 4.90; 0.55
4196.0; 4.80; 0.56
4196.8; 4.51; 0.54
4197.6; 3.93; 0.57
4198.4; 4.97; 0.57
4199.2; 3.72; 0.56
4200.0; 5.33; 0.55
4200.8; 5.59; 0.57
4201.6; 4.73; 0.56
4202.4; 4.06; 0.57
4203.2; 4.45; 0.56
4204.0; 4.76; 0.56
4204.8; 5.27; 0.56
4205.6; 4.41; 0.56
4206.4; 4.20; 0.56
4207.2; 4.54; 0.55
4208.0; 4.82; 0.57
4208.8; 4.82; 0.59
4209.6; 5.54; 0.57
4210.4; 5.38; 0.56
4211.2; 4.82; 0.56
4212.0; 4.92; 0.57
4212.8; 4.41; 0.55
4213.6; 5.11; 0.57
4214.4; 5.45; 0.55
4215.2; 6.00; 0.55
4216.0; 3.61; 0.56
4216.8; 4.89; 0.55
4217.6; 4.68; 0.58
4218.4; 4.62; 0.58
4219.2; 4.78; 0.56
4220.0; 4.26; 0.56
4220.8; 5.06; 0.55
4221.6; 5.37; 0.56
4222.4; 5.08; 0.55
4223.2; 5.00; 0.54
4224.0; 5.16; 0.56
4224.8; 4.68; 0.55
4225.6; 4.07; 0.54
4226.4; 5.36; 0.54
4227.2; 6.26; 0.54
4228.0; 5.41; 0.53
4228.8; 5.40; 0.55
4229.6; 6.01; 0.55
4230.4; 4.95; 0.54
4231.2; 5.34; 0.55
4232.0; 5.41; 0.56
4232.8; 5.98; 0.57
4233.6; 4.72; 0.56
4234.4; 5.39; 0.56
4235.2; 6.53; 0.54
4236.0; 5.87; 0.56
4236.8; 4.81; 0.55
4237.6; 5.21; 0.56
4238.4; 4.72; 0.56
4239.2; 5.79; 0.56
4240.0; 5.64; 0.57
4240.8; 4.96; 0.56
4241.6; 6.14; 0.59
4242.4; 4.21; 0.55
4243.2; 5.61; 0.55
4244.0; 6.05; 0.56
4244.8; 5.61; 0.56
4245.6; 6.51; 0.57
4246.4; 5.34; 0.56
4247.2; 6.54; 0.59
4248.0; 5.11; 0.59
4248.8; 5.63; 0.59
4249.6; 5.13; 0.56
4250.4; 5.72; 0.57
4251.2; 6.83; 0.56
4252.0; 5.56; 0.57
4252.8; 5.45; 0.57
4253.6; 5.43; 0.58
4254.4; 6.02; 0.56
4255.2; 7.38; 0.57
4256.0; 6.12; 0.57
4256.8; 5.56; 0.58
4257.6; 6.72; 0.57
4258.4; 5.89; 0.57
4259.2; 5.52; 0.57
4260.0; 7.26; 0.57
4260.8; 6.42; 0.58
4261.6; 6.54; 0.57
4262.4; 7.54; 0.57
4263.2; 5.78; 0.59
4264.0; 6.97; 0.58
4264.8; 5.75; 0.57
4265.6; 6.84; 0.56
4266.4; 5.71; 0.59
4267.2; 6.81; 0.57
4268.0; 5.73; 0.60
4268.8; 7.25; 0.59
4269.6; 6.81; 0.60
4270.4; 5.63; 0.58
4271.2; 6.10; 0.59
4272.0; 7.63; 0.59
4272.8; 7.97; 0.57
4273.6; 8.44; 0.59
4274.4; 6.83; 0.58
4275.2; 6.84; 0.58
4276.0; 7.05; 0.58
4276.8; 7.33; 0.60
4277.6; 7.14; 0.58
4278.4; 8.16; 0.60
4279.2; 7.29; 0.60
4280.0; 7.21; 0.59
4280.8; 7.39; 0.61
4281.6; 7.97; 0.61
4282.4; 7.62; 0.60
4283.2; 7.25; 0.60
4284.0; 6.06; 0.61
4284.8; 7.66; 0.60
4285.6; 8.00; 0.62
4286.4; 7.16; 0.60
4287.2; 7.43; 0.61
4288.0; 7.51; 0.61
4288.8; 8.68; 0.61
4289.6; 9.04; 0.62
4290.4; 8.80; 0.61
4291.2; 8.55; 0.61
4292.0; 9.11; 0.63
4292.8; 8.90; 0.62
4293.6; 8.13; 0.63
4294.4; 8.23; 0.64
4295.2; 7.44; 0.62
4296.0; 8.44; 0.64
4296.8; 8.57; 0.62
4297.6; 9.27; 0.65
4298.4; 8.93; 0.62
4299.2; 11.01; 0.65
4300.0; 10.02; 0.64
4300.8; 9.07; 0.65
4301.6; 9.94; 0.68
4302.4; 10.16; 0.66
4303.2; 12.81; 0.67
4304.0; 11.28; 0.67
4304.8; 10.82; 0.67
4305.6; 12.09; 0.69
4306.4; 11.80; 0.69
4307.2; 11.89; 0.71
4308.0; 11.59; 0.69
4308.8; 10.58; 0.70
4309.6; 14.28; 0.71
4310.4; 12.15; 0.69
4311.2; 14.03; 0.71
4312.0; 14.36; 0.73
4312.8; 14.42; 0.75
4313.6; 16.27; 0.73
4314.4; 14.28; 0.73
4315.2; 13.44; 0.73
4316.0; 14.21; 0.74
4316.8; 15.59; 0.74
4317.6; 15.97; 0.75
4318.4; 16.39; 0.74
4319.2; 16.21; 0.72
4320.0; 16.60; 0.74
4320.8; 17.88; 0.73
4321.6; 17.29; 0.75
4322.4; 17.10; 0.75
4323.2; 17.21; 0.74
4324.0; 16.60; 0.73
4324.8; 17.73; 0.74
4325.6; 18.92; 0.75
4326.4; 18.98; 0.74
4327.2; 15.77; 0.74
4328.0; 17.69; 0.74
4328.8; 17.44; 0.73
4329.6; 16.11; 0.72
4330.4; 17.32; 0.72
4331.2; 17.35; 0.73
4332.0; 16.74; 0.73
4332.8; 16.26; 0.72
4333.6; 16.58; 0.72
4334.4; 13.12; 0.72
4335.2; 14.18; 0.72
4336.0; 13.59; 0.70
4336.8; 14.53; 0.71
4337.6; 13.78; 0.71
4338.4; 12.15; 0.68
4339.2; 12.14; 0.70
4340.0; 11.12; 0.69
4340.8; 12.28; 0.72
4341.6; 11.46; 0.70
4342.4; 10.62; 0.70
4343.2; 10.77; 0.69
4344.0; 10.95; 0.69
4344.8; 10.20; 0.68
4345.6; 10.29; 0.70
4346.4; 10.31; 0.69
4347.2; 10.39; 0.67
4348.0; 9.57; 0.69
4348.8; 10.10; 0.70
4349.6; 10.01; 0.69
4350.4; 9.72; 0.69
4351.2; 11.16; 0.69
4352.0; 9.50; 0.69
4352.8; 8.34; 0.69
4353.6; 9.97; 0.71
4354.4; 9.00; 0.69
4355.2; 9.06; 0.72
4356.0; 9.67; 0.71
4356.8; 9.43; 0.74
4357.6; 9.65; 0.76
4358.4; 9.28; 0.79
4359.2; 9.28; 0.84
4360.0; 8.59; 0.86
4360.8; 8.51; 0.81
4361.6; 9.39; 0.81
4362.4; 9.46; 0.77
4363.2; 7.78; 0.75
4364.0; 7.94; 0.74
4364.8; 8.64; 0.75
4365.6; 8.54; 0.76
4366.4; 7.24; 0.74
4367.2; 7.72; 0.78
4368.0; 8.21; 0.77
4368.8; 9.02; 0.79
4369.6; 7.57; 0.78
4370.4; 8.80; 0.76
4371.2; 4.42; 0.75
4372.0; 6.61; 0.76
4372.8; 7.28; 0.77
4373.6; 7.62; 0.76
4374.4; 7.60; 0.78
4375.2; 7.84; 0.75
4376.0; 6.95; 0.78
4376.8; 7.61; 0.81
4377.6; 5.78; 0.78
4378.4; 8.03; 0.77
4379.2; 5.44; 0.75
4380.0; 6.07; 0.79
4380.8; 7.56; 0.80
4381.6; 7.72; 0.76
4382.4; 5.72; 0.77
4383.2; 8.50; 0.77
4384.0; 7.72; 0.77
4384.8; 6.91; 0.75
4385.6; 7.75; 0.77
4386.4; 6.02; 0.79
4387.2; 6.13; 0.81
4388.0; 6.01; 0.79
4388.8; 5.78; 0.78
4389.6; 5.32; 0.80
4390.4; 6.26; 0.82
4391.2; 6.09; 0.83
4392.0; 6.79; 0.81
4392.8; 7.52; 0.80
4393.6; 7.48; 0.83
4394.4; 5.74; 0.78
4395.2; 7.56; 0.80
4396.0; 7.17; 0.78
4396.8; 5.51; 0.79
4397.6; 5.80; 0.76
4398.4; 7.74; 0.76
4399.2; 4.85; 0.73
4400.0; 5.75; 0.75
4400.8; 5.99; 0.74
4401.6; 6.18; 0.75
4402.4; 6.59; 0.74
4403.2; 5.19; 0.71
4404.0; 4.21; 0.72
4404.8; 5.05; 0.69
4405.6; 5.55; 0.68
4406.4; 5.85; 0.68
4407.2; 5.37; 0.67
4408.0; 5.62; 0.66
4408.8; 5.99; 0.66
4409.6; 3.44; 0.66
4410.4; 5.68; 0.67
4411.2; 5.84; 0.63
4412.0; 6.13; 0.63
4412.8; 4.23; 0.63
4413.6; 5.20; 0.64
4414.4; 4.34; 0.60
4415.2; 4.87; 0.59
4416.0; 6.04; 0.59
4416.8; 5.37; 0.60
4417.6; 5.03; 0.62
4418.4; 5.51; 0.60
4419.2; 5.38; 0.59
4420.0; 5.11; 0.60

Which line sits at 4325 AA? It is C IV 1549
